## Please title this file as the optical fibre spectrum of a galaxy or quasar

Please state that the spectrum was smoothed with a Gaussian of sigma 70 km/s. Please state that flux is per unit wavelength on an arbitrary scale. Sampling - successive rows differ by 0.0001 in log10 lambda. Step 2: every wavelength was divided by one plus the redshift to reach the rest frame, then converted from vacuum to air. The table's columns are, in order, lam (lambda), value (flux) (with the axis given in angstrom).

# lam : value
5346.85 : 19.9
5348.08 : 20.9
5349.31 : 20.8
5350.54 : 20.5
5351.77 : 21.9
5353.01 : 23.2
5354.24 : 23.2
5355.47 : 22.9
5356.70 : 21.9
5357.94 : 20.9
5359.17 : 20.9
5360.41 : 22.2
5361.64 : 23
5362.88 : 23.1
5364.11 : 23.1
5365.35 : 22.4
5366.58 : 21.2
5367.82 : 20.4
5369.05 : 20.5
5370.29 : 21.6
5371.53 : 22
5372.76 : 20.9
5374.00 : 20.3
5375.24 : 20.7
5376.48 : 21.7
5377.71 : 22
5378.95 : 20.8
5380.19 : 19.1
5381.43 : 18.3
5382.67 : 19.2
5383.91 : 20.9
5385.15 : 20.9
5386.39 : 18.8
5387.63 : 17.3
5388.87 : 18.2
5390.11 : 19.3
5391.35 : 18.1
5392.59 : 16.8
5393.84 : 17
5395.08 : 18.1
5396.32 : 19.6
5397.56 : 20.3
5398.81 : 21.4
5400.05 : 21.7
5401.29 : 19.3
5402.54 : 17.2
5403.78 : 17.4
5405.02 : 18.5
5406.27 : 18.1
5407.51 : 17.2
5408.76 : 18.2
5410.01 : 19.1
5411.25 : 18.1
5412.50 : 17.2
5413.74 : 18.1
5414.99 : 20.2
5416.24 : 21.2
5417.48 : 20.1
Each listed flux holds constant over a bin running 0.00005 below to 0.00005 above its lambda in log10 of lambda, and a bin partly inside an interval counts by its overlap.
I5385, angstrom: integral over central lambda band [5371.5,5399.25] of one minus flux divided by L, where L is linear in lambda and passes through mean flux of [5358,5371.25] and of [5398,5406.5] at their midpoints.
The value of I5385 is 1.0 angstrom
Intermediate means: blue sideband 21.8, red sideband 19.1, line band 19.6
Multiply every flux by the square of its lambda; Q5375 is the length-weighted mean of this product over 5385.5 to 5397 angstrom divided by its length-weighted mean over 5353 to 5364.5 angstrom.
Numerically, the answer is 0.82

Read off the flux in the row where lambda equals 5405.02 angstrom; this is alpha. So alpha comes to 18.5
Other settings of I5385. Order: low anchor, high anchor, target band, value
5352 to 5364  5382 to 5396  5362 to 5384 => -0.51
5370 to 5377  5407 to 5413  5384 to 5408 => 0.54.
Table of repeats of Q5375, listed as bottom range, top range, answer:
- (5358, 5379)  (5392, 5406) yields 0.88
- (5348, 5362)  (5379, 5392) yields 0.88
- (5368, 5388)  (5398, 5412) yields 0.93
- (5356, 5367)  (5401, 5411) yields 0.83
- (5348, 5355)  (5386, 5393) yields 0.84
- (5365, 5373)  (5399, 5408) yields 0.89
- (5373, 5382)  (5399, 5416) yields 0.92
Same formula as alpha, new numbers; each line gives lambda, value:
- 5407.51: 17.2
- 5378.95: 20.8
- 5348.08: 20.9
